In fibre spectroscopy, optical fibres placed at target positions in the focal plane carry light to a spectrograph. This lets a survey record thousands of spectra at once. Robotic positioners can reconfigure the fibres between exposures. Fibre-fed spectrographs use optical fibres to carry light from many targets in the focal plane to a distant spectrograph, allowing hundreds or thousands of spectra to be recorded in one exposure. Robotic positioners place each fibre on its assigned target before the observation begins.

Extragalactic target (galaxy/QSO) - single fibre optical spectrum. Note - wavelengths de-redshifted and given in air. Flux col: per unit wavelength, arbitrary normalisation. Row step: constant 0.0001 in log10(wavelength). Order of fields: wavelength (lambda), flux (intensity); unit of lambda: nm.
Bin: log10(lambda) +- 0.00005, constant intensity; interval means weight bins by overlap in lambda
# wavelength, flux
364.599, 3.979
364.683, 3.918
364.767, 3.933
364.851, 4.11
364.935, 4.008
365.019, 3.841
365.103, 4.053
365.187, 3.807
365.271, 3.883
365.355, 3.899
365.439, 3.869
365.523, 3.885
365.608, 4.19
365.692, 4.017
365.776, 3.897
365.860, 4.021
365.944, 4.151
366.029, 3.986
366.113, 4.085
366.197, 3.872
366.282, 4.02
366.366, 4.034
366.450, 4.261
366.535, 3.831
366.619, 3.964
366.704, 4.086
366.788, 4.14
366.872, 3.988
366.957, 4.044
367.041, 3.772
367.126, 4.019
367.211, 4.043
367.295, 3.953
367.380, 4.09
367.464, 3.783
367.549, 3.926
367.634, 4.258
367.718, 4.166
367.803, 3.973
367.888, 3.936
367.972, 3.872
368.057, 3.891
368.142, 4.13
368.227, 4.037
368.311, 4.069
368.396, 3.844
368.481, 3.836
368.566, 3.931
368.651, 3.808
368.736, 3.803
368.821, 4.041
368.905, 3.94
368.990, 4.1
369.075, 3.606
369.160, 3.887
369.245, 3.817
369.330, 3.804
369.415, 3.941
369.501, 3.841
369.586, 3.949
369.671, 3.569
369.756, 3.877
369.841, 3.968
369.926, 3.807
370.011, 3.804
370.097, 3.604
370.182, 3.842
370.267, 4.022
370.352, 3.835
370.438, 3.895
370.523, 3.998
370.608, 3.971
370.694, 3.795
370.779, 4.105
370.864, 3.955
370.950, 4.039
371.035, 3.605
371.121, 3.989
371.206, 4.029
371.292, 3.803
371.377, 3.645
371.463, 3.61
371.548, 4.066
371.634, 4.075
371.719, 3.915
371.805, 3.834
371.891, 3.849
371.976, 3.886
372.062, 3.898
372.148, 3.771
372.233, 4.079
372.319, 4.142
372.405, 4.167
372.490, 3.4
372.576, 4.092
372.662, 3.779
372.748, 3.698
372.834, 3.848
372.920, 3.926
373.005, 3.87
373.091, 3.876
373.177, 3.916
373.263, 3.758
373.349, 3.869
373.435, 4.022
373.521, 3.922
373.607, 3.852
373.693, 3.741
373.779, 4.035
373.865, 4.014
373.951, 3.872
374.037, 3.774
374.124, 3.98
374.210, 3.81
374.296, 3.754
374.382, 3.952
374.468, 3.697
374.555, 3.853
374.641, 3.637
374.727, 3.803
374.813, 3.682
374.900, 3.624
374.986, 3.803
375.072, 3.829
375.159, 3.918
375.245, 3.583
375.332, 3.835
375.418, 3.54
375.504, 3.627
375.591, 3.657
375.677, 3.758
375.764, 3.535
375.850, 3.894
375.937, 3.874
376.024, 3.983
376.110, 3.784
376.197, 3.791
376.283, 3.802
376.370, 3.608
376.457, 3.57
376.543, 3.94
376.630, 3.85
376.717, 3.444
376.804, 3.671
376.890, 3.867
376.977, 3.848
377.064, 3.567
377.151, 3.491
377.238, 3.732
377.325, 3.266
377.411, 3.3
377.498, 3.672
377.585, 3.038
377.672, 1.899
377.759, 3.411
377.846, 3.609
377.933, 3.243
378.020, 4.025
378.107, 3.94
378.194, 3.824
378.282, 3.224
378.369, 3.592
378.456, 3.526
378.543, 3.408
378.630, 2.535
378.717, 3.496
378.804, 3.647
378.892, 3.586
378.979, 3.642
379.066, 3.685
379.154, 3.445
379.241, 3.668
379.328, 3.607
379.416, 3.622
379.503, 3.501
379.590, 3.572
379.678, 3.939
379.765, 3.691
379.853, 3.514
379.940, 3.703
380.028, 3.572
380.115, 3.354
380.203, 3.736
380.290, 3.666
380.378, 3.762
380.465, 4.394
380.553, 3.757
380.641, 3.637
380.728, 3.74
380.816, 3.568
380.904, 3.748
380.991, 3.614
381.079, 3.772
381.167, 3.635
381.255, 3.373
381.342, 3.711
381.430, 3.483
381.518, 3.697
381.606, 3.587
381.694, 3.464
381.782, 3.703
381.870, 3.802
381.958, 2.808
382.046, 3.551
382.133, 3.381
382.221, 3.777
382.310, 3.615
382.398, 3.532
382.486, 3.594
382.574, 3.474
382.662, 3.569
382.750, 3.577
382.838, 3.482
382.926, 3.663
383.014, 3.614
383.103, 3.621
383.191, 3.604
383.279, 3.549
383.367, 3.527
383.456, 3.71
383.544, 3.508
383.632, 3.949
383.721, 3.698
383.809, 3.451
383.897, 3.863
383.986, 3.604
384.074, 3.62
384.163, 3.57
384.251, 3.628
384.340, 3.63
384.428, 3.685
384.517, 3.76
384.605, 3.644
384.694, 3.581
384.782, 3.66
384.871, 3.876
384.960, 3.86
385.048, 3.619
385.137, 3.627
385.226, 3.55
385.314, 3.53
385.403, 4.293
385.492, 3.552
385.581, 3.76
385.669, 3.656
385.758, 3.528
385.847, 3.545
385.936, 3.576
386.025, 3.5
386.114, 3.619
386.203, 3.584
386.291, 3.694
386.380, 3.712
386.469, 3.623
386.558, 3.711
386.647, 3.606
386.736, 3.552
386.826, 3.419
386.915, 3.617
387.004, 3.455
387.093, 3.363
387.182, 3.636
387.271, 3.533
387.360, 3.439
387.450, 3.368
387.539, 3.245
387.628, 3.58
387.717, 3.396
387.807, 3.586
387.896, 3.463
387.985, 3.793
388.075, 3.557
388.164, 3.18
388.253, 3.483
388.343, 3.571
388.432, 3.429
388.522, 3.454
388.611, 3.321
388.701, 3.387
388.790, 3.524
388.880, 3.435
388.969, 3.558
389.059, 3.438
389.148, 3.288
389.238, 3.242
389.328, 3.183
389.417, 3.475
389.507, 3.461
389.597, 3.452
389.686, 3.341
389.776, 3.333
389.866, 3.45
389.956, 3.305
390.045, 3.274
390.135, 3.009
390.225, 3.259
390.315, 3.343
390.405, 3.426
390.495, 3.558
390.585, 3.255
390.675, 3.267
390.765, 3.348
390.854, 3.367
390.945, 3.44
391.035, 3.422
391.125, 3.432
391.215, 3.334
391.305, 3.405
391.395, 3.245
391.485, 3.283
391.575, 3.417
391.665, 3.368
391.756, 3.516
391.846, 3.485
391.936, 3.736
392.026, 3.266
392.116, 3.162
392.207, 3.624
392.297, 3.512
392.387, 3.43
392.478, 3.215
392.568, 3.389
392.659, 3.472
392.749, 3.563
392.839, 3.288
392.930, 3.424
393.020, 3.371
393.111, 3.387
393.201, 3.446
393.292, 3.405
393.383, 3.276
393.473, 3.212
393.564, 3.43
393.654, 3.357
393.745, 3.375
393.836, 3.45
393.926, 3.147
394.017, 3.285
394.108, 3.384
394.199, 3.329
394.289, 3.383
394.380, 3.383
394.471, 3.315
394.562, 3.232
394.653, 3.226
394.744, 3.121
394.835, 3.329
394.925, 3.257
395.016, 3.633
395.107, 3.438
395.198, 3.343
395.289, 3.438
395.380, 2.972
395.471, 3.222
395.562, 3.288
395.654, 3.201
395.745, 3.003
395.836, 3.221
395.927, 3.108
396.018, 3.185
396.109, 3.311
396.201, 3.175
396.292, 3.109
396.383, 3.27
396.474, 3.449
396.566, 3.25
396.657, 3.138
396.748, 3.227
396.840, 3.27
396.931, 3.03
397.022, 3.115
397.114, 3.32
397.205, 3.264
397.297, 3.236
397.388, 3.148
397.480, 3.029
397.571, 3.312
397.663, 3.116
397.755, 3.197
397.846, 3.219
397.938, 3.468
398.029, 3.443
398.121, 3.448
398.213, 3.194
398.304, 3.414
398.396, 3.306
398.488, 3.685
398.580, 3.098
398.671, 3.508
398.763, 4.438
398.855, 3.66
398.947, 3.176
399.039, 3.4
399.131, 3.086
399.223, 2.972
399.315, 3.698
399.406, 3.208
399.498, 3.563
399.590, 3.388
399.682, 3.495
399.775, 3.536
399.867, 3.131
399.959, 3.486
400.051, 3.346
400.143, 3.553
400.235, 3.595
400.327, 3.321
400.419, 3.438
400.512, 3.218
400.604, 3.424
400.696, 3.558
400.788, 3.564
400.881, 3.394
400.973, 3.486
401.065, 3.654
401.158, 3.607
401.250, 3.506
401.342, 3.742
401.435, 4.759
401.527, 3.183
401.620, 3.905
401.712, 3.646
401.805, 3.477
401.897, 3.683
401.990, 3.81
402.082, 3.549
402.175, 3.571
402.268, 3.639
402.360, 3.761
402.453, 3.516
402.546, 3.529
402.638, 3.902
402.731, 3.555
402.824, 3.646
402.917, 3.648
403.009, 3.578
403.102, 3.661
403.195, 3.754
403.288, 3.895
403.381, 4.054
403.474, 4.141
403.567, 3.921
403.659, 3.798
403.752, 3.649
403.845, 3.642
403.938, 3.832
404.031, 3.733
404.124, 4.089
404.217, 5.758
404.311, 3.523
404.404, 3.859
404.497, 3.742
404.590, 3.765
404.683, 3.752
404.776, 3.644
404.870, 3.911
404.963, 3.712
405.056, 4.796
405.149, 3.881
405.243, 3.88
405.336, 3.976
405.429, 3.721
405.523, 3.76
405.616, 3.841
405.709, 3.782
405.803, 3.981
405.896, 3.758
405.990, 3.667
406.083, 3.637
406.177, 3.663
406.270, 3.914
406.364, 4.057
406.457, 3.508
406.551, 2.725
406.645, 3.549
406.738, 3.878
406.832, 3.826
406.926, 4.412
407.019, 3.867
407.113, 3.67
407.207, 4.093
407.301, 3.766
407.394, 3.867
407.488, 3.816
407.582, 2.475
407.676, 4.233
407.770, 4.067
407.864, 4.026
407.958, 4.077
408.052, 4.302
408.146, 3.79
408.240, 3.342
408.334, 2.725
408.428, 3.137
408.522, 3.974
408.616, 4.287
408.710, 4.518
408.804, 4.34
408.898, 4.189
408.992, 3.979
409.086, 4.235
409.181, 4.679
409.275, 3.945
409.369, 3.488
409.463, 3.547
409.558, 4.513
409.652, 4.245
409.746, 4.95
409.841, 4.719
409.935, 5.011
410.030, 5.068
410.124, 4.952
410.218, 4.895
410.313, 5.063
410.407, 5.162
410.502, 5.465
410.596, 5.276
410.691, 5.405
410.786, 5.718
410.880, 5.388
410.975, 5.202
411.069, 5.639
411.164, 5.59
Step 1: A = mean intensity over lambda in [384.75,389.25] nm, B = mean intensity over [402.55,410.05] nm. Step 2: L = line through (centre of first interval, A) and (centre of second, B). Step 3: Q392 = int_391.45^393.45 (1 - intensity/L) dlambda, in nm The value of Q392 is 0.13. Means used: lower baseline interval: 3.55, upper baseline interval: 3.91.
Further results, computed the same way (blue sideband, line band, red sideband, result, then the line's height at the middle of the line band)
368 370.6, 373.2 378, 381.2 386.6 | 0.10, 3.77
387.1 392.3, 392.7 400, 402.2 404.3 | 0.61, 3.62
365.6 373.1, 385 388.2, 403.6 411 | 0.35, 4.01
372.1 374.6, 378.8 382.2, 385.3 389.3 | 0.07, 3.7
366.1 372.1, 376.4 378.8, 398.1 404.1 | 0.22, 3.83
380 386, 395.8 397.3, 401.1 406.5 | 0.21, 3.75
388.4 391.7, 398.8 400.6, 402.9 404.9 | 0.16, 3.73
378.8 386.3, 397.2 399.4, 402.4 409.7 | 0.25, 3.78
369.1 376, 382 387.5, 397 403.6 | 0.13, 3.7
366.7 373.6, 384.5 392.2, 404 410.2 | 0.89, 3.94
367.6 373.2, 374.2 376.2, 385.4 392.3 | 0.01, 3.78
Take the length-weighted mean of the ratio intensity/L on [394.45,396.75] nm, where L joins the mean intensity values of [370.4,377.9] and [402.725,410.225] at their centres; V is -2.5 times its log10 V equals 0.19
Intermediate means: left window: 3.77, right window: 3.94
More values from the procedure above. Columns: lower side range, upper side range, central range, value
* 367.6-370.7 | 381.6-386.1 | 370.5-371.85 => -0.01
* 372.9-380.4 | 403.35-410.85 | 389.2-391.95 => 0.15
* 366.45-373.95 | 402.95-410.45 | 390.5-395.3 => 0.17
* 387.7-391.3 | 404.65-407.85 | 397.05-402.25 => 0.06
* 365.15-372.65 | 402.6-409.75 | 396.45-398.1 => 0.20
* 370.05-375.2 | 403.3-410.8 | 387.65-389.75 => 0.15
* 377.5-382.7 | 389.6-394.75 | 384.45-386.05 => -0.06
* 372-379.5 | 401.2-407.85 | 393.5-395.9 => 0.14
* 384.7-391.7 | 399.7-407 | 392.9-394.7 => 0.07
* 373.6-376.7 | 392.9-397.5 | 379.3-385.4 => -0.01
